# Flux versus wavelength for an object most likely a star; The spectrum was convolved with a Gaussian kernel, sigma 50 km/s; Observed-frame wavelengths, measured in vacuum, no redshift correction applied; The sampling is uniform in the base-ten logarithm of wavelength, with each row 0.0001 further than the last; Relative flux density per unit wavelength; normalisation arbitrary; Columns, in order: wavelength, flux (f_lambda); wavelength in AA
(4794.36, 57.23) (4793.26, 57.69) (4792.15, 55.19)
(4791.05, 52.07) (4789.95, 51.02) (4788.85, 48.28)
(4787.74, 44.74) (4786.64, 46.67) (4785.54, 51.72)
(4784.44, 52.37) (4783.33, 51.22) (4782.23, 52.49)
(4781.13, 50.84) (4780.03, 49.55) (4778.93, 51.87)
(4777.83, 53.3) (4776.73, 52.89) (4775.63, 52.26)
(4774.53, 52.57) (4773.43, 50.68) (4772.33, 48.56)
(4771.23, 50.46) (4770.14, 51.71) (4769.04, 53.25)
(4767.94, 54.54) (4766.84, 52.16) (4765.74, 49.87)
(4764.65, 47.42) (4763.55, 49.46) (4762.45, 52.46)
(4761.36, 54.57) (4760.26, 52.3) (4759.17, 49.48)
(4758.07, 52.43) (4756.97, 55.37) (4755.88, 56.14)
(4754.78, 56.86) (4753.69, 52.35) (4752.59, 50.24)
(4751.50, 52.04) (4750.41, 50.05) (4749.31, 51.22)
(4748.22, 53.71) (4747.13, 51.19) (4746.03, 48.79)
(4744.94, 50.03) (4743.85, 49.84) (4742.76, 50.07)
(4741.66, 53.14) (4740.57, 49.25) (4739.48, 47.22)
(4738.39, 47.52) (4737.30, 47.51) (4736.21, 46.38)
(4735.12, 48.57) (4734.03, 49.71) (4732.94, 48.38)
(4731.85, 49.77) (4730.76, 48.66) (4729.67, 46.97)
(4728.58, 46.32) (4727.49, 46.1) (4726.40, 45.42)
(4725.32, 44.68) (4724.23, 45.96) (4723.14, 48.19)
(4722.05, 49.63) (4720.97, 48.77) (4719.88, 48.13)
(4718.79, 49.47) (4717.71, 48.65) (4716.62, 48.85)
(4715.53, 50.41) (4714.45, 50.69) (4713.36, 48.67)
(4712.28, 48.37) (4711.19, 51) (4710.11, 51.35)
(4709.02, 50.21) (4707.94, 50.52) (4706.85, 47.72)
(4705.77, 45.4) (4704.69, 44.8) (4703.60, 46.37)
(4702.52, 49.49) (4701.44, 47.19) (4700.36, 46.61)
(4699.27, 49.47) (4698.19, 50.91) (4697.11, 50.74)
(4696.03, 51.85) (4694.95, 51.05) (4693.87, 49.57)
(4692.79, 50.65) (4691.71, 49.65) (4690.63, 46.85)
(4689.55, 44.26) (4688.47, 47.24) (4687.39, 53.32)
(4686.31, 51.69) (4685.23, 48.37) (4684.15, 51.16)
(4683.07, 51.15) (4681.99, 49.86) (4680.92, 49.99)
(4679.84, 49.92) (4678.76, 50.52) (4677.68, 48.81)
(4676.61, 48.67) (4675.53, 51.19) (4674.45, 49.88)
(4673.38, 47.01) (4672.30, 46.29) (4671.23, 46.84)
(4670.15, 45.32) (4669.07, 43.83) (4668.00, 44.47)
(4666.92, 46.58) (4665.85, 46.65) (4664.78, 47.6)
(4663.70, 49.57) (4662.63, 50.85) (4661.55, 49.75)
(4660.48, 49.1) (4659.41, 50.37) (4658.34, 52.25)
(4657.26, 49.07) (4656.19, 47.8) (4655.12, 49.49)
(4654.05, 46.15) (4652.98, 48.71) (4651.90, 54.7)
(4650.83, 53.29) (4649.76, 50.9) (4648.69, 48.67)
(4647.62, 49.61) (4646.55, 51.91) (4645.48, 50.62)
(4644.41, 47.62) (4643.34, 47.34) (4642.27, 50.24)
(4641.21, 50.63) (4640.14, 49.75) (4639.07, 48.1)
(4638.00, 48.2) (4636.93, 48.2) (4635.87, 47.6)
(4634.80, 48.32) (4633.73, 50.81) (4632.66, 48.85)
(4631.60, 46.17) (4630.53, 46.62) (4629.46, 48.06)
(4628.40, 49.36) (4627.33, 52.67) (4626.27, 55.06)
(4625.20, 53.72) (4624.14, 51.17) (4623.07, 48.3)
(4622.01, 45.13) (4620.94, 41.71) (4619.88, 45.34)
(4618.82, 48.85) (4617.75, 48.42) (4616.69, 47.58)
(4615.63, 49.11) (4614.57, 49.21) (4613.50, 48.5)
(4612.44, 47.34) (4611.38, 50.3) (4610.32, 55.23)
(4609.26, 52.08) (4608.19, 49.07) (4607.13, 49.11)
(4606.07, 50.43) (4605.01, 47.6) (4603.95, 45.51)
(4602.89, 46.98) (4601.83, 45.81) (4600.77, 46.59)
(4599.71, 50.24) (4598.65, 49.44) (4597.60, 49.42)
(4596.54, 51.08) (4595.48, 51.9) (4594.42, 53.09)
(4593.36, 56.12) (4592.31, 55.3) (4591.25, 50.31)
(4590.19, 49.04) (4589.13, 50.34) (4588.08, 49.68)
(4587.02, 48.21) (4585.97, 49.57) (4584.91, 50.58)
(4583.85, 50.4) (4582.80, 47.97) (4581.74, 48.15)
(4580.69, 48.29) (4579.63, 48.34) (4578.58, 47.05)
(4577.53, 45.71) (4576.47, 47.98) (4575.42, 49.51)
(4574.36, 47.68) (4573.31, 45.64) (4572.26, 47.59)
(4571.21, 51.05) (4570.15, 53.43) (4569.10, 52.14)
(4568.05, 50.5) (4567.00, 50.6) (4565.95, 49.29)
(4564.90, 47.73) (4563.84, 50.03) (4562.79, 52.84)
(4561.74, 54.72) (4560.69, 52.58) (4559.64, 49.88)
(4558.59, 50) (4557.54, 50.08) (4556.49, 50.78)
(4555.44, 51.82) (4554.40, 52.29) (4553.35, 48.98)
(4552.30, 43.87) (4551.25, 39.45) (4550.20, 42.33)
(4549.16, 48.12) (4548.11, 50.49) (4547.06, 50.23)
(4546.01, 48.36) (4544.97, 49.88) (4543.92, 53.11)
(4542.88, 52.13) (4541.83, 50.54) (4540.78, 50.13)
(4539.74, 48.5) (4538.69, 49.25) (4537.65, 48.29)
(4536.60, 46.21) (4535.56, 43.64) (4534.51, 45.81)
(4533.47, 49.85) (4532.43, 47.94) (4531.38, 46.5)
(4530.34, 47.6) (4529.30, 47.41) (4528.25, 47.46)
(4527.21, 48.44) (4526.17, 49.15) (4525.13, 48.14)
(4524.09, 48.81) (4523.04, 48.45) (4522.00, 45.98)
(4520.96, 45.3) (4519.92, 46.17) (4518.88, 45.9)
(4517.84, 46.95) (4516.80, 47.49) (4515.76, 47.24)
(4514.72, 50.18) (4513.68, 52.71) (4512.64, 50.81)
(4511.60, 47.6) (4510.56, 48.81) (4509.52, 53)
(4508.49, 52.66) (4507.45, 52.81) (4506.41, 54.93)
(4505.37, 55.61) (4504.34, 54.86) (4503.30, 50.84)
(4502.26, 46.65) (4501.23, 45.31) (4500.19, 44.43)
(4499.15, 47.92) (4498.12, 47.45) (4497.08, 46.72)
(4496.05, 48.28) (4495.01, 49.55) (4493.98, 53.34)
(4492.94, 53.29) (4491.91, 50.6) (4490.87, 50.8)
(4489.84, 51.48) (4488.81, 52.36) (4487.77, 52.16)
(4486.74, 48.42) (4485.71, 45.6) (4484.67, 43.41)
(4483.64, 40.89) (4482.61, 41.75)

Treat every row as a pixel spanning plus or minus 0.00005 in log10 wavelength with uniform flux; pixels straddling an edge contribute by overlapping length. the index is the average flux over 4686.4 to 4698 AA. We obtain 49.7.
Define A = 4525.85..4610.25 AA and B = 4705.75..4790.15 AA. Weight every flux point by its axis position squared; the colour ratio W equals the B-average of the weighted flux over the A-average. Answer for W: 1.1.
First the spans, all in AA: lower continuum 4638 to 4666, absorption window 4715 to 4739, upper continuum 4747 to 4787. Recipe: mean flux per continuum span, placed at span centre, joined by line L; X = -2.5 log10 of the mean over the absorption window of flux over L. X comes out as 0.07 mag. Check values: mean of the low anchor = 49.7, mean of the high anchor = 51.8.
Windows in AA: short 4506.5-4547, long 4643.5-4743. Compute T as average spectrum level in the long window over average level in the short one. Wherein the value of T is 1.0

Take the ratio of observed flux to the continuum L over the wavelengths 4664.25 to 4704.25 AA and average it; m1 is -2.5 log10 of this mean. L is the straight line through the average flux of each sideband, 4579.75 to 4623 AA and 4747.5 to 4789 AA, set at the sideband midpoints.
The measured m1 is 0.04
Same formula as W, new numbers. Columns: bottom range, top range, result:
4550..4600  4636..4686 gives 1.02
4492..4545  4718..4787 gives 1.14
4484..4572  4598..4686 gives 1.05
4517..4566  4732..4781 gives 1.15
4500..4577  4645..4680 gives 1.05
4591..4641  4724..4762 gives 1.07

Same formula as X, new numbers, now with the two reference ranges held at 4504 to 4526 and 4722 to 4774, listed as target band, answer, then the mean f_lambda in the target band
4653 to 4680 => 0.04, 48.3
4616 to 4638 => 0.03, 48.6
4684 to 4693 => 0.02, 49.1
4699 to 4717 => 0.03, 48.6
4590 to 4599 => -0.04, 51.9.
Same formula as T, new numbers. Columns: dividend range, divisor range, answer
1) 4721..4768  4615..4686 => 1.02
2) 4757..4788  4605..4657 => 1.04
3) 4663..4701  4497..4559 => 1.00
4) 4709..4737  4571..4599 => 0.98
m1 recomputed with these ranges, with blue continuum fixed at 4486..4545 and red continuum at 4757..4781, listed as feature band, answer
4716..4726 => 0.07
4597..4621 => 0.03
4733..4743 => 0.06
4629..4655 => 0.03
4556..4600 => -0.01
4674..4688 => 0.01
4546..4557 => 0.04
